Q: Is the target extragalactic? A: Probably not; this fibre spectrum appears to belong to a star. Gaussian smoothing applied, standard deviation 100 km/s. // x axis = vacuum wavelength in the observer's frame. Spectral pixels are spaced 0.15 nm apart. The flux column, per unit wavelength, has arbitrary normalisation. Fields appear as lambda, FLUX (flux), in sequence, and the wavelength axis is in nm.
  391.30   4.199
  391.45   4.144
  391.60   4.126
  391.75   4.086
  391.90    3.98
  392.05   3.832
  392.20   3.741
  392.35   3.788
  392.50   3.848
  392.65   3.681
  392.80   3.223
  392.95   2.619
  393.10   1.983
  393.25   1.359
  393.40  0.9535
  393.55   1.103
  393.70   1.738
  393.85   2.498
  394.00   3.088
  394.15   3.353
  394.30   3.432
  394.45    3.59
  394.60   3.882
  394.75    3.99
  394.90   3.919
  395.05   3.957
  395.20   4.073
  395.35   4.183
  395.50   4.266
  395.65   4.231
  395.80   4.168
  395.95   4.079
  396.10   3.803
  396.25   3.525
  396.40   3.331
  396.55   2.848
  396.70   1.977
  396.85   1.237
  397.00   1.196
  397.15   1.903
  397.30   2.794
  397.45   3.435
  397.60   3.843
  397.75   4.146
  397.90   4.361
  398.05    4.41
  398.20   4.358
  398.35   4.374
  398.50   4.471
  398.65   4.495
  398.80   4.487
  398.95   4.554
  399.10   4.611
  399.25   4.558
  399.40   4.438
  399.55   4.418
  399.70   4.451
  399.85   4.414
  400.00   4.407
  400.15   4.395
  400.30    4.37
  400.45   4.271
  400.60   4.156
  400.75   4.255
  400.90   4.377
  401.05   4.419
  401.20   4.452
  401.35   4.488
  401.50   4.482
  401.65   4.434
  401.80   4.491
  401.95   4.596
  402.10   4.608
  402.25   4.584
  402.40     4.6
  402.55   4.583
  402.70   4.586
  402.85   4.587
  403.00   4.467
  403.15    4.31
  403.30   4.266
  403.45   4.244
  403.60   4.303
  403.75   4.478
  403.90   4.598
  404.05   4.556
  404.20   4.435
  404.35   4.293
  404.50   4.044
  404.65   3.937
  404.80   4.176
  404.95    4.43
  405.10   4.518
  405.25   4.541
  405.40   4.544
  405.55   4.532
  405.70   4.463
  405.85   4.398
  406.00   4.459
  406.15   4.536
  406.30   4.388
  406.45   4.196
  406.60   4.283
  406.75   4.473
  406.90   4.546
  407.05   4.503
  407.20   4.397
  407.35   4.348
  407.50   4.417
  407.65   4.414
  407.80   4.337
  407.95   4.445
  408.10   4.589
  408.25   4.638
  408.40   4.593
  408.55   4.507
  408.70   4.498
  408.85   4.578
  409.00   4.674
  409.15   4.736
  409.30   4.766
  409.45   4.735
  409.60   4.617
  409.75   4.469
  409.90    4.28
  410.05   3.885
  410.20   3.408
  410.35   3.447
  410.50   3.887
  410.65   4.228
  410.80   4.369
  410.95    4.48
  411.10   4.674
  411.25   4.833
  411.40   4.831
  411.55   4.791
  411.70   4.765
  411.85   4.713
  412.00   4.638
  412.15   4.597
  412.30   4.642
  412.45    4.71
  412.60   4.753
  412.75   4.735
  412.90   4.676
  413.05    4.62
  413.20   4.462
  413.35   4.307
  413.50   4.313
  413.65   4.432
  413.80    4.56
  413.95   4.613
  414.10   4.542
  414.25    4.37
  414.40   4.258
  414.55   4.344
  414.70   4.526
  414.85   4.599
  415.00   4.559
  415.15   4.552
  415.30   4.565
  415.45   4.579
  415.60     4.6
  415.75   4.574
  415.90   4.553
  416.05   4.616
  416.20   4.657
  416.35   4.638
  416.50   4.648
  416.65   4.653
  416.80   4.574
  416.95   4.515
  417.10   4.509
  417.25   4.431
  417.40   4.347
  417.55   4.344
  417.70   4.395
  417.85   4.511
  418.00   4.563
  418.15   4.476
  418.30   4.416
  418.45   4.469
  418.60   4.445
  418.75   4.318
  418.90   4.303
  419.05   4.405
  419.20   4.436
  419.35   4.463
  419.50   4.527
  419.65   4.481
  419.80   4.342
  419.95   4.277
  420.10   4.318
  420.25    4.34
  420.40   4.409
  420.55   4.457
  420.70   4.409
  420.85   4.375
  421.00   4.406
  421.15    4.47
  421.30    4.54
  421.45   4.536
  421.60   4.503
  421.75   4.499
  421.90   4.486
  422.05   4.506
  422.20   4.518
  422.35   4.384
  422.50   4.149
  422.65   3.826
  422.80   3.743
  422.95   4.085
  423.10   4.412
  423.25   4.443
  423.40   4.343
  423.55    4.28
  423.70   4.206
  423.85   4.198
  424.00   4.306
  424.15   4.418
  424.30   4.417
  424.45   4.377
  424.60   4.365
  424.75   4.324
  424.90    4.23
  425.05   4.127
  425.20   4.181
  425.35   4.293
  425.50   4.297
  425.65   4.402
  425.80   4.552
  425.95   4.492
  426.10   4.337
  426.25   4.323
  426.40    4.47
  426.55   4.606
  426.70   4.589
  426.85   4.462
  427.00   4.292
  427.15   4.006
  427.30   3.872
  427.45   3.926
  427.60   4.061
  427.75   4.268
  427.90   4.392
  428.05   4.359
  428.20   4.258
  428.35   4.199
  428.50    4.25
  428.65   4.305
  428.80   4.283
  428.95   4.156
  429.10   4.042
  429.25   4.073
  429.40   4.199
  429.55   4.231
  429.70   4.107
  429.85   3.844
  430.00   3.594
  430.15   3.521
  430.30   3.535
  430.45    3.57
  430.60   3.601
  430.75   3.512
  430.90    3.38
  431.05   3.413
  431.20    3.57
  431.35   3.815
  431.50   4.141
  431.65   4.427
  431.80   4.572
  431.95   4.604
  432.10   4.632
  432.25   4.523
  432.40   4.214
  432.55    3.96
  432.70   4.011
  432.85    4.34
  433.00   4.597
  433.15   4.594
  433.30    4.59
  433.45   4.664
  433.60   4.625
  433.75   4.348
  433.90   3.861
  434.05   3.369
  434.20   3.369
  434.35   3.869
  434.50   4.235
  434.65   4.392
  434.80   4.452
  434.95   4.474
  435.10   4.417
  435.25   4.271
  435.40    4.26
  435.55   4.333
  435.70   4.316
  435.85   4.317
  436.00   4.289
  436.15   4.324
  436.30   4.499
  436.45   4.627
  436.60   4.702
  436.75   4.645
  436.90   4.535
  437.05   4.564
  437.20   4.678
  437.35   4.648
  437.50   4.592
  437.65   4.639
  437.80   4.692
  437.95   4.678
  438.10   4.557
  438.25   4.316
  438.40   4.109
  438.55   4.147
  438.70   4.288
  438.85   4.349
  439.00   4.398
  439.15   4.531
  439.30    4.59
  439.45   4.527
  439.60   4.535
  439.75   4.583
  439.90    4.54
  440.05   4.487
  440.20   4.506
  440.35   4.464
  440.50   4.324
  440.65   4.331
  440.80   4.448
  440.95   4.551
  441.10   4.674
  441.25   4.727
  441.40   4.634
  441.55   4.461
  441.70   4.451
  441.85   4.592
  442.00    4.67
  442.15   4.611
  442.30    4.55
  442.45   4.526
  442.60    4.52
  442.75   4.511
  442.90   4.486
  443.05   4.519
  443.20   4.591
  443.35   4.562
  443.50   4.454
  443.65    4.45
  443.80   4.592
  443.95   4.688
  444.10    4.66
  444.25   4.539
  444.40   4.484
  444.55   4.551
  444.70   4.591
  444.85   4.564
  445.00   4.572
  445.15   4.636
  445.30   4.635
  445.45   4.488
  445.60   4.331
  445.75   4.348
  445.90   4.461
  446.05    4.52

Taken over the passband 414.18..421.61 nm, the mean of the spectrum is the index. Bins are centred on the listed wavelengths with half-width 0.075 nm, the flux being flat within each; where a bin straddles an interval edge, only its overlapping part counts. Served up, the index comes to 4.47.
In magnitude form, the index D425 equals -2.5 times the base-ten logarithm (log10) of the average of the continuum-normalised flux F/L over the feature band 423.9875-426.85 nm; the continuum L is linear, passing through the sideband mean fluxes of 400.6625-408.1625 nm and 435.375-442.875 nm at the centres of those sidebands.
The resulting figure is 0.02 mag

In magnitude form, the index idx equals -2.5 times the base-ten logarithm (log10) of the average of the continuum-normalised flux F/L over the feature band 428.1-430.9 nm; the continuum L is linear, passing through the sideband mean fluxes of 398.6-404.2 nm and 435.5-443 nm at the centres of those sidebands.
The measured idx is 0.14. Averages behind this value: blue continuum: 4.45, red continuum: 4.5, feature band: 3.95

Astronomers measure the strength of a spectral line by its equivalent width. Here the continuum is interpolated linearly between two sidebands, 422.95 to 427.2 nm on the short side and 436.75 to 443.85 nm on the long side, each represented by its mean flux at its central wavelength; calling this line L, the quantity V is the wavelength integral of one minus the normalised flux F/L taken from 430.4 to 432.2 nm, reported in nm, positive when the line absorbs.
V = 0.19 nm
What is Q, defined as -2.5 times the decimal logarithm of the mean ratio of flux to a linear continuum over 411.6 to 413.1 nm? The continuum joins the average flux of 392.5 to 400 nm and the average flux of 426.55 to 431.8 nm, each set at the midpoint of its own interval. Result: -0.24 mag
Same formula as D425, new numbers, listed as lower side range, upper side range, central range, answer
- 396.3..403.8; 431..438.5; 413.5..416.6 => -0.09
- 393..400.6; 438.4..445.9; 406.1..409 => -0.18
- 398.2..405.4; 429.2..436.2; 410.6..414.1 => -0.07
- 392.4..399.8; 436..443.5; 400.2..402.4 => -0.23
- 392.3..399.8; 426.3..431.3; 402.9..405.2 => -0.20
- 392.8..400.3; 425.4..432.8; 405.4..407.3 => -0.20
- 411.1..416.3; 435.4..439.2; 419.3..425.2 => 0.05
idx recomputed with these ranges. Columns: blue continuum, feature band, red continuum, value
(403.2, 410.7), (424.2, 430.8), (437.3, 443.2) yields 0.07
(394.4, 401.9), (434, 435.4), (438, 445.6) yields 0.08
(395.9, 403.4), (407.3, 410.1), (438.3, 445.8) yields -0.09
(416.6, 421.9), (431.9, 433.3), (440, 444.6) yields 0.03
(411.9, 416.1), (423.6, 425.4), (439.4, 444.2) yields 0.06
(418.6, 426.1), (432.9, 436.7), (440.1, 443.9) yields 0.04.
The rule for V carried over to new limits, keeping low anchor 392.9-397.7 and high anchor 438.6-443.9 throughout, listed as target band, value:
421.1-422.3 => -0.194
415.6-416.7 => -0.274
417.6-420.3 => -0.447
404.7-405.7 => -0.330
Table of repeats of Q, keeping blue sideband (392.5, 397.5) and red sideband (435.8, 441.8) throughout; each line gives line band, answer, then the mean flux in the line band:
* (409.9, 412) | -0.214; 4.34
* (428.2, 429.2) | -0.012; 4.21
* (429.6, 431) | 0.160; 3.64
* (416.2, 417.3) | -0.214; 4.58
